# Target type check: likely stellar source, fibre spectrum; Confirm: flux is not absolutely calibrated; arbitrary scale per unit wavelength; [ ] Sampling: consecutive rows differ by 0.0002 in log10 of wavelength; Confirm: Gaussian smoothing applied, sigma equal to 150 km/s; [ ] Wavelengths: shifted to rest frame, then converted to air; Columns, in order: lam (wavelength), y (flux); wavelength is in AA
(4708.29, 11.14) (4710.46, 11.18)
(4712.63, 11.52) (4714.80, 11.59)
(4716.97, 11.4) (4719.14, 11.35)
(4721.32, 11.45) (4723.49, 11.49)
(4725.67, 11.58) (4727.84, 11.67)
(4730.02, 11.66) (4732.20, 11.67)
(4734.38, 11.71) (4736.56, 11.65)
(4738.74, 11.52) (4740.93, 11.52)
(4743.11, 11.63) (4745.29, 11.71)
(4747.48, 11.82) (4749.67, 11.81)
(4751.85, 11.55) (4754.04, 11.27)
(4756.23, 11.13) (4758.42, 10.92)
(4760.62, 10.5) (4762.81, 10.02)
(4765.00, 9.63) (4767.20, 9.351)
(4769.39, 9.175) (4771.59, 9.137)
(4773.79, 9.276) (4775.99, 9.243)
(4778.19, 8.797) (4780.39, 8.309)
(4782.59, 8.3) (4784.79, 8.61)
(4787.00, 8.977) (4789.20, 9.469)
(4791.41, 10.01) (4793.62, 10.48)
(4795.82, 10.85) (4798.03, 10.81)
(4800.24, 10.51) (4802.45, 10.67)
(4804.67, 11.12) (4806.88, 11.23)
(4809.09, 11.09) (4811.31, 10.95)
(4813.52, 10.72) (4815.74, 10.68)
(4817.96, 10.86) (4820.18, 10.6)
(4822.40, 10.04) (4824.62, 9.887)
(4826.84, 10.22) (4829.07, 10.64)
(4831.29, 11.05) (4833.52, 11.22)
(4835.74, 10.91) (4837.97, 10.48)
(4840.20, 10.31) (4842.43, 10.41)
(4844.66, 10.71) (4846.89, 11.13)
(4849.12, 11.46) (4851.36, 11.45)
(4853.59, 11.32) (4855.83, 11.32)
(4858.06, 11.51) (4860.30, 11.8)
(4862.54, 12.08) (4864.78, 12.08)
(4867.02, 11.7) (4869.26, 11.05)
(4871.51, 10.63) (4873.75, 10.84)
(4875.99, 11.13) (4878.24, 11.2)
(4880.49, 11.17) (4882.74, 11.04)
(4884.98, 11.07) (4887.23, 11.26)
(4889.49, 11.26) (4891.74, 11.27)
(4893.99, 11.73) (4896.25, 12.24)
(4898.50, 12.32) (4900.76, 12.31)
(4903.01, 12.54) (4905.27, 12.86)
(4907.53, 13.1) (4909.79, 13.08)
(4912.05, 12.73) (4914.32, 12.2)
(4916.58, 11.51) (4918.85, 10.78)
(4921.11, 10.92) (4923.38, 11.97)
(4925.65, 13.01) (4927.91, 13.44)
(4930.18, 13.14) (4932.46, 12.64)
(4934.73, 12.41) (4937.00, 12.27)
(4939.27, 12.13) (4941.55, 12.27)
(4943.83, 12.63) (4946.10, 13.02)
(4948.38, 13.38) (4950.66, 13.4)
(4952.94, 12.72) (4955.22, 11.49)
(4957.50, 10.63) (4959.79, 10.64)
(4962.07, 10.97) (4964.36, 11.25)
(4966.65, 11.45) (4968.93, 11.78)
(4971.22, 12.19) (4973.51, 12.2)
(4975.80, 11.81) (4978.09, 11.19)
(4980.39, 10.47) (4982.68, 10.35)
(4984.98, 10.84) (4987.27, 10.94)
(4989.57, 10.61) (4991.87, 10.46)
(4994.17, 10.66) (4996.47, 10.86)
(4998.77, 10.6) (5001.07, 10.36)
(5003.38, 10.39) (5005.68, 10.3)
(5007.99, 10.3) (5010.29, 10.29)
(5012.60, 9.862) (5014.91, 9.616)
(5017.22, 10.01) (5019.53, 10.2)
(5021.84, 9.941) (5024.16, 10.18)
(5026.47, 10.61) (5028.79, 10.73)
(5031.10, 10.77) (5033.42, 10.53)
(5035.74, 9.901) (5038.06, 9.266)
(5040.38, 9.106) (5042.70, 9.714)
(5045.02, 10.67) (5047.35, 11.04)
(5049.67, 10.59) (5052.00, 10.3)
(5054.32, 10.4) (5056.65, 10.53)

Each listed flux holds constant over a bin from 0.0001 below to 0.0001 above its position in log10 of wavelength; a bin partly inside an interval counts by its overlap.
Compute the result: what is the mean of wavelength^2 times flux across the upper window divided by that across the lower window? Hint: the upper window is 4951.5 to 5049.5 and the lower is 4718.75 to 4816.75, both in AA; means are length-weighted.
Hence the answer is 1.11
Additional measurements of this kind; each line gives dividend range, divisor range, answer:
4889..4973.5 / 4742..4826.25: 1.26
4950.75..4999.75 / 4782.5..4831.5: 1.16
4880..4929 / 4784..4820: 1.20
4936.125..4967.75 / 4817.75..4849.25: 1.19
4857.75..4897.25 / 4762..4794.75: 1.28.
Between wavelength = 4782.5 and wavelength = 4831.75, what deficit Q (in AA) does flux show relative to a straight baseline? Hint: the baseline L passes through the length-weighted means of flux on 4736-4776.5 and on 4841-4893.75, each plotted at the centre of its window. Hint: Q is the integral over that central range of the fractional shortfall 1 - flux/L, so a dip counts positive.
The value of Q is 2.6 AA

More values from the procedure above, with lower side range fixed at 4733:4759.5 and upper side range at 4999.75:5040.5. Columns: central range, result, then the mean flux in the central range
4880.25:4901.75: -1.5 AA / 11.6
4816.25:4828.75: 0.9 AA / 10.4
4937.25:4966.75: -4.3 AA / 12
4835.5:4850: 0.4 AA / 10.8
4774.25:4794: 3.9 AA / 9.09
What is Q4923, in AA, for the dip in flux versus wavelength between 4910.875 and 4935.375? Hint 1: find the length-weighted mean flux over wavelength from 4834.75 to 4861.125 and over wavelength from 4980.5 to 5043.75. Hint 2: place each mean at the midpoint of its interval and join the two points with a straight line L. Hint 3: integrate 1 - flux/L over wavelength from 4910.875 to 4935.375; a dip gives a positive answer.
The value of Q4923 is -3.5 AA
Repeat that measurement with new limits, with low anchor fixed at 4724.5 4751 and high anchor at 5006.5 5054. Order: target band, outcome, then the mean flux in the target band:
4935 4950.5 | -3.0 AA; 12.7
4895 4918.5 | -3.5 AA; 12.4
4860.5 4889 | -0.8 AA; 11.3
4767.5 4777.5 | 2.0 AA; 9.2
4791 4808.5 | 0.9 AA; 10.8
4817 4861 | 1.1 AA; 10.9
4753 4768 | 1.5 AA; 10.4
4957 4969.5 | -0.7 AA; 11.1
